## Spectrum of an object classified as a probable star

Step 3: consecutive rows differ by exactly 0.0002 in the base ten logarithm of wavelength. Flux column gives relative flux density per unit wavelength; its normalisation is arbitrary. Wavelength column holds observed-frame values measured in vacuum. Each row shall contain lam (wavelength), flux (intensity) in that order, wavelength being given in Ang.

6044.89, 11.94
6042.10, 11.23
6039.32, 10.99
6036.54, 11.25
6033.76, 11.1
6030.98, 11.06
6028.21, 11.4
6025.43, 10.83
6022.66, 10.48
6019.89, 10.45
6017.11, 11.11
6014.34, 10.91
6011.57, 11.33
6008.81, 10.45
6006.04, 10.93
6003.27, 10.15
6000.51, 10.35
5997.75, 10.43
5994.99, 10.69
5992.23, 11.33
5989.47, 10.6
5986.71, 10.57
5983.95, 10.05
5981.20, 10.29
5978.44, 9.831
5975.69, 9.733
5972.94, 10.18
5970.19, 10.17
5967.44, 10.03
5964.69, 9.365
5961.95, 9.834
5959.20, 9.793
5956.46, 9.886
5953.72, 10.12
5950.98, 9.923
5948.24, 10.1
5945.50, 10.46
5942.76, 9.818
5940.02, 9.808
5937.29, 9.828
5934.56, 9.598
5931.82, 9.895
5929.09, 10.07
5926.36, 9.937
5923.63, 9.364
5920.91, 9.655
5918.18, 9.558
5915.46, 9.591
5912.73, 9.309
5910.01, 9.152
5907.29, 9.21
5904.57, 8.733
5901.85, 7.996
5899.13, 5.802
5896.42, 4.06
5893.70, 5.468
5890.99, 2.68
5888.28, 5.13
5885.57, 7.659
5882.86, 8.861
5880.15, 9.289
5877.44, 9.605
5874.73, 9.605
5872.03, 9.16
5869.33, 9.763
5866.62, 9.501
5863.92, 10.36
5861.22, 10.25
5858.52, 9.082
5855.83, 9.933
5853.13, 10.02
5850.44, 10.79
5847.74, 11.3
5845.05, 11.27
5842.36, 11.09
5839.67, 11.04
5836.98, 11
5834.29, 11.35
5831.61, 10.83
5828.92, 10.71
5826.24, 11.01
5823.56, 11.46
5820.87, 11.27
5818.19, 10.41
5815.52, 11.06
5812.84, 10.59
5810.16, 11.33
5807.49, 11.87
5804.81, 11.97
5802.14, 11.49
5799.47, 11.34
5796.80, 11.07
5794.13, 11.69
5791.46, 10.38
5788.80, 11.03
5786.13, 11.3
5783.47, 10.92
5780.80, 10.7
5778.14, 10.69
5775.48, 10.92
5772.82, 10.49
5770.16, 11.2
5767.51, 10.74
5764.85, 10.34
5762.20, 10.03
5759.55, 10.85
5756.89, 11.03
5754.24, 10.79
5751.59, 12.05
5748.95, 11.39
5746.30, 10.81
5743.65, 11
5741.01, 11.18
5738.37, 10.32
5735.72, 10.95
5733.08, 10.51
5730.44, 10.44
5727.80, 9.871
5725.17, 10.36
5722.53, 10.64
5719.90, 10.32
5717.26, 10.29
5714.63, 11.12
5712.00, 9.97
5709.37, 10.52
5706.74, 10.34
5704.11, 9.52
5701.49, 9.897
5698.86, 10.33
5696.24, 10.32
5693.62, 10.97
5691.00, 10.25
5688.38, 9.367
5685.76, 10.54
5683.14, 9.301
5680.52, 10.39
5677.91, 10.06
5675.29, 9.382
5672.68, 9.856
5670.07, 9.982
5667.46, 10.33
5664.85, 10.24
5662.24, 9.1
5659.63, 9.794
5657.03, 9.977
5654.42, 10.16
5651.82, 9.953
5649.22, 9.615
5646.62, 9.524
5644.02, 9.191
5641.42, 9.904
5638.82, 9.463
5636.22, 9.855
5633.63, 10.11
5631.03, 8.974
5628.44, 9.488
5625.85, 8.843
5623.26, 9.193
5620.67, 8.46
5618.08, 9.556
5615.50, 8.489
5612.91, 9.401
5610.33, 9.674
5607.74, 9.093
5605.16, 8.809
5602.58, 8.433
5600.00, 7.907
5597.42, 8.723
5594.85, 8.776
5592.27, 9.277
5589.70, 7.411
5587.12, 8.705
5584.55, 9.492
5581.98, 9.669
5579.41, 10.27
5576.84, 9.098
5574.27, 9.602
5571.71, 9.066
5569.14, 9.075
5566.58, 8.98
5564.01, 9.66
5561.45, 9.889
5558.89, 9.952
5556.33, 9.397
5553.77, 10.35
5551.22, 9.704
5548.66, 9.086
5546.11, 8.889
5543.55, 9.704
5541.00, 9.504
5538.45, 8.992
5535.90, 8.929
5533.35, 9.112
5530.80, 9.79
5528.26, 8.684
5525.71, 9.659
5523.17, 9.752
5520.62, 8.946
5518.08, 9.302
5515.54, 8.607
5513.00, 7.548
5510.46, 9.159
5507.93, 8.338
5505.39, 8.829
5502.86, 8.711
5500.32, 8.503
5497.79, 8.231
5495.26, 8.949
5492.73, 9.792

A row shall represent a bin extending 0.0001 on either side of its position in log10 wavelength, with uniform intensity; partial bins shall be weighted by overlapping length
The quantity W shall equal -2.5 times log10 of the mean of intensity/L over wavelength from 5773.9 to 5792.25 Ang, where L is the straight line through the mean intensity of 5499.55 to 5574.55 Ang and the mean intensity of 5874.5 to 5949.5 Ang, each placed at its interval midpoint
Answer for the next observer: -0.23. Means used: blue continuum 9.19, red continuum 8.57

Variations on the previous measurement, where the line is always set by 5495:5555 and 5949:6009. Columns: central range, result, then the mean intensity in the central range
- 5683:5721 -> -0.08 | 10.2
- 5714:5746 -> -0.11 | 10.6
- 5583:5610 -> 0.06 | 8.71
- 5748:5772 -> -0.13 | 10.9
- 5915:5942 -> 0.04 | 9.74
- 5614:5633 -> 0.03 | 9.04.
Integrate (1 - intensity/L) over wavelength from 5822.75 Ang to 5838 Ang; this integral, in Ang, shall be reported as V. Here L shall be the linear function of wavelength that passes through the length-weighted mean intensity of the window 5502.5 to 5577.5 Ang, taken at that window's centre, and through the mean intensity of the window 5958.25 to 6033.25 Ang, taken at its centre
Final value -1.6 Ang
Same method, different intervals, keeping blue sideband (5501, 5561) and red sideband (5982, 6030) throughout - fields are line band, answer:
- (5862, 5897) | 8.1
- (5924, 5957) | 1.8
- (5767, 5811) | -4.9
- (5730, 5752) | -2.4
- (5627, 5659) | -0.5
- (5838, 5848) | -1.0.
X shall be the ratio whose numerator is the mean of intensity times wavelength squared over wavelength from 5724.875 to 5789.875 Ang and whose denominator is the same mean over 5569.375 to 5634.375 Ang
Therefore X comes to 1.26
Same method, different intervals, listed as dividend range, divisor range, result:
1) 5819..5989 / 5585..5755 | 1.05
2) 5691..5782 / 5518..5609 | 1.23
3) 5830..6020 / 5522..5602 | 1.18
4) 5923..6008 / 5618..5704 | 1.15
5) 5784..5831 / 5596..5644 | 1.31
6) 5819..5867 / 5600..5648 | 1.25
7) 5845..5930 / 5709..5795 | 0.85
